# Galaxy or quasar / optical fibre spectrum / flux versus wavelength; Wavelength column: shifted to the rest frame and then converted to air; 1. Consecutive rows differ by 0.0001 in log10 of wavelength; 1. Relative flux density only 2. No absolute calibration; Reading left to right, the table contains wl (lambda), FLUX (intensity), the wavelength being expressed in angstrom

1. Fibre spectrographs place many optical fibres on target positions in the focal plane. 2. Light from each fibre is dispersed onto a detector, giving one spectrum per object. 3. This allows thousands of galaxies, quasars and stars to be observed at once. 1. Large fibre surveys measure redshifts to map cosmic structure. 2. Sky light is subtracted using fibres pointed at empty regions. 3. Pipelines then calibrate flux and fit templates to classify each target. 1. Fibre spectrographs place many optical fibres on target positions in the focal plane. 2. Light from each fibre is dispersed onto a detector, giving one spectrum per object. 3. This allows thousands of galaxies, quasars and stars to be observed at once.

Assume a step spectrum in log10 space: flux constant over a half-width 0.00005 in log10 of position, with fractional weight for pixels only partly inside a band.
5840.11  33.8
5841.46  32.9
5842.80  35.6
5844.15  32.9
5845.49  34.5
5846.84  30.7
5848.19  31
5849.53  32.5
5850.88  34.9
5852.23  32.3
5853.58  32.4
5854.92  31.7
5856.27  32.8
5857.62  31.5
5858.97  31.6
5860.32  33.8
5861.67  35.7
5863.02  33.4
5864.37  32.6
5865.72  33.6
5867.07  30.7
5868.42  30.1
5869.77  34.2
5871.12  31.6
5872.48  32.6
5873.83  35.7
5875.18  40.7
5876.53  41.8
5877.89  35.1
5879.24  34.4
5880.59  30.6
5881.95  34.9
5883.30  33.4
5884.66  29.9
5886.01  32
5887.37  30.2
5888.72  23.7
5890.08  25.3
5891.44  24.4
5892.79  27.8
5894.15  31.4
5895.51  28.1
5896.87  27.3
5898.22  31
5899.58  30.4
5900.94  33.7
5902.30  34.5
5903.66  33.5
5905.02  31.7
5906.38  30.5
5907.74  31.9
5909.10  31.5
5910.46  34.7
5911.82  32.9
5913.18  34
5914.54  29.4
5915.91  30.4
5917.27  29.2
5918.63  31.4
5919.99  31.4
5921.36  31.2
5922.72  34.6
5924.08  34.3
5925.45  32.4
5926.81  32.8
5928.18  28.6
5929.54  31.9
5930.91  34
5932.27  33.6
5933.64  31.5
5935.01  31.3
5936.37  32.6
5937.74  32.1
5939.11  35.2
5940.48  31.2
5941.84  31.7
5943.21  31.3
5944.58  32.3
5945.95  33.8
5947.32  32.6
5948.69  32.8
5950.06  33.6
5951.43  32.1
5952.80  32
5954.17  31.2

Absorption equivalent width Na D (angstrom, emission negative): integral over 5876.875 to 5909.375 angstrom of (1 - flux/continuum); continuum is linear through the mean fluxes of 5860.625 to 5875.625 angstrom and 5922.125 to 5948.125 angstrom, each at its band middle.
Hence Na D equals 2.3 angstrom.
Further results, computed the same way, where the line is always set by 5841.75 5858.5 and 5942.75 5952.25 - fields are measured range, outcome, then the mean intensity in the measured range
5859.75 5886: -0.95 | 33.9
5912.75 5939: 0.55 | 32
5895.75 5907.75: 0.45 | 31.5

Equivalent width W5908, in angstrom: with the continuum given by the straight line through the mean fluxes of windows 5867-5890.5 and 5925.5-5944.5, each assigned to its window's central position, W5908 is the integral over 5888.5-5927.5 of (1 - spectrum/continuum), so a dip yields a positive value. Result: 1.8 angstrom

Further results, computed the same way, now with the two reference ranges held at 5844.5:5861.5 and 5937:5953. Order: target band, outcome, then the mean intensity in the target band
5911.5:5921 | 0.4 angstrom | 31.2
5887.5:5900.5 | 1.9 angstrom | 27.9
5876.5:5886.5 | -0.3 angstrom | 33.5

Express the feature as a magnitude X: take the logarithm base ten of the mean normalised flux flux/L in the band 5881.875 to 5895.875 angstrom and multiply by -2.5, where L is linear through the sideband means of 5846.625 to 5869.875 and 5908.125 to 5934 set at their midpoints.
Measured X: 0.12 mag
